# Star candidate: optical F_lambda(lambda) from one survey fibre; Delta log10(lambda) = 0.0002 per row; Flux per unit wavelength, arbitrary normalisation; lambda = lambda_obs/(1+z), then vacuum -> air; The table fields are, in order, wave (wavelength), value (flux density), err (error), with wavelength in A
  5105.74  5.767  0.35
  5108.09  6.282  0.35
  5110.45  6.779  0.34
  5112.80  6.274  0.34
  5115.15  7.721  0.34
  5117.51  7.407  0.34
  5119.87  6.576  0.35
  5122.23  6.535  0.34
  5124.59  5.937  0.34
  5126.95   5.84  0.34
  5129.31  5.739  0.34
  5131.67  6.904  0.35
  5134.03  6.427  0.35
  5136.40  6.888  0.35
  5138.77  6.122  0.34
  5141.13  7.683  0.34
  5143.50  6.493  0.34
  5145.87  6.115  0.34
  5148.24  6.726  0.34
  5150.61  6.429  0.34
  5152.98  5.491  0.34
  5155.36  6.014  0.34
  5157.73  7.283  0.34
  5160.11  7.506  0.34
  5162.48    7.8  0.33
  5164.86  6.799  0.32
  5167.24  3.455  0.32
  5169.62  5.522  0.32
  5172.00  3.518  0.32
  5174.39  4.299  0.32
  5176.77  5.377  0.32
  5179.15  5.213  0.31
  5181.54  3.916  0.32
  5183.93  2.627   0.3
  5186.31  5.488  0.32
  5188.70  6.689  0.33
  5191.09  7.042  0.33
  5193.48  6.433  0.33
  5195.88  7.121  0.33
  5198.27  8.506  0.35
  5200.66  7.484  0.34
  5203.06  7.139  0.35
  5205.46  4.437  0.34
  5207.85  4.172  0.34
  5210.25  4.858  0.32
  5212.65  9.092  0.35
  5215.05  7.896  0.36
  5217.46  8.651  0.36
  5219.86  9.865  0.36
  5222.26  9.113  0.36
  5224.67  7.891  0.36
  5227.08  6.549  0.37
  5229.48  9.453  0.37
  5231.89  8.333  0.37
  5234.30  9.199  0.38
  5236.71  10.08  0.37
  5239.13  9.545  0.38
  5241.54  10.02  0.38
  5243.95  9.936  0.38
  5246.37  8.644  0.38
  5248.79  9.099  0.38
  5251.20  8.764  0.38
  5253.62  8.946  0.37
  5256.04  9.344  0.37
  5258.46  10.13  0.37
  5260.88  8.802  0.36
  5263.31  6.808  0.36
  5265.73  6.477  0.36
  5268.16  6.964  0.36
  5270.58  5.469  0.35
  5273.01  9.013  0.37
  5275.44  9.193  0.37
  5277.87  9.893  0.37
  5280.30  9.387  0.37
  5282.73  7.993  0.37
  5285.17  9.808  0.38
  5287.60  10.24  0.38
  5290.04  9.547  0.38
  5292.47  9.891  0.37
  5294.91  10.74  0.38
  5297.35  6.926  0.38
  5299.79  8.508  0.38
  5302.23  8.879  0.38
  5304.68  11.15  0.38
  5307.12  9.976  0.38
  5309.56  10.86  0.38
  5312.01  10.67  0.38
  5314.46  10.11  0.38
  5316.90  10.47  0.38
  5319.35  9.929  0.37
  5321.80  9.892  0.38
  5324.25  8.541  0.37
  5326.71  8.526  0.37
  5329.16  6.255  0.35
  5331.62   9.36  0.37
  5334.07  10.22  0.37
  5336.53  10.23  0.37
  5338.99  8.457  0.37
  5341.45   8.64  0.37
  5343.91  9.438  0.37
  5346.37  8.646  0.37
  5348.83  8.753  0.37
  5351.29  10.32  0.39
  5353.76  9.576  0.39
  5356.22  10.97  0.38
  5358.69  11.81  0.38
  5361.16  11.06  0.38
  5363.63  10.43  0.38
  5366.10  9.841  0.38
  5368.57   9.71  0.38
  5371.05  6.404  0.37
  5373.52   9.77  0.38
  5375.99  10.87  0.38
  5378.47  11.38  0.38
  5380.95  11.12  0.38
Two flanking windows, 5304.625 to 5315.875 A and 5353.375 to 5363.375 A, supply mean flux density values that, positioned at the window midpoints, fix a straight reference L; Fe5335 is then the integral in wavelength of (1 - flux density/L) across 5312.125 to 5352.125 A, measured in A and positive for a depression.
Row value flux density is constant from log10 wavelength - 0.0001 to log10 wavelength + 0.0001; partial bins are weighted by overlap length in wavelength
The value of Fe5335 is 5.3 A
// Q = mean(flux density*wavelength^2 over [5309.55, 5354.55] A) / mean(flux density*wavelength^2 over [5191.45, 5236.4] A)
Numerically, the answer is 1.29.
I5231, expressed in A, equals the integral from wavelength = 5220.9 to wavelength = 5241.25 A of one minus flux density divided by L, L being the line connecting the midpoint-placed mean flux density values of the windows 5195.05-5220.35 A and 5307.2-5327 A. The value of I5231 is -2.9 A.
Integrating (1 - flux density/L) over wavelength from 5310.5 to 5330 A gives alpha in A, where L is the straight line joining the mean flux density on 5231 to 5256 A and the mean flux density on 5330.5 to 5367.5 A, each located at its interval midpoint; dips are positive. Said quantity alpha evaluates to 0.62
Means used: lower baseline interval 9.27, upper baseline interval 9.85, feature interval 9.38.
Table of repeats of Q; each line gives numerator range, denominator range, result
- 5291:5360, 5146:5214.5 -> 1.69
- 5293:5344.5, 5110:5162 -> 1.53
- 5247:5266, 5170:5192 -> 1.82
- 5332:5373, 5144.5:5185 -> 1.87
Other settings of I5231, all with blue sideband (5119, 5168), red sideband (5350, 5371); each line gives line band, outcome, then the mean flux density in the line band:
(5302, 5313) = -1.3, 10.4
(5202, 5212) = 2.9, 5.34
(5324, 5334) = 1.4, 8.37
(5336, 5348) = 1.1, 9.01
